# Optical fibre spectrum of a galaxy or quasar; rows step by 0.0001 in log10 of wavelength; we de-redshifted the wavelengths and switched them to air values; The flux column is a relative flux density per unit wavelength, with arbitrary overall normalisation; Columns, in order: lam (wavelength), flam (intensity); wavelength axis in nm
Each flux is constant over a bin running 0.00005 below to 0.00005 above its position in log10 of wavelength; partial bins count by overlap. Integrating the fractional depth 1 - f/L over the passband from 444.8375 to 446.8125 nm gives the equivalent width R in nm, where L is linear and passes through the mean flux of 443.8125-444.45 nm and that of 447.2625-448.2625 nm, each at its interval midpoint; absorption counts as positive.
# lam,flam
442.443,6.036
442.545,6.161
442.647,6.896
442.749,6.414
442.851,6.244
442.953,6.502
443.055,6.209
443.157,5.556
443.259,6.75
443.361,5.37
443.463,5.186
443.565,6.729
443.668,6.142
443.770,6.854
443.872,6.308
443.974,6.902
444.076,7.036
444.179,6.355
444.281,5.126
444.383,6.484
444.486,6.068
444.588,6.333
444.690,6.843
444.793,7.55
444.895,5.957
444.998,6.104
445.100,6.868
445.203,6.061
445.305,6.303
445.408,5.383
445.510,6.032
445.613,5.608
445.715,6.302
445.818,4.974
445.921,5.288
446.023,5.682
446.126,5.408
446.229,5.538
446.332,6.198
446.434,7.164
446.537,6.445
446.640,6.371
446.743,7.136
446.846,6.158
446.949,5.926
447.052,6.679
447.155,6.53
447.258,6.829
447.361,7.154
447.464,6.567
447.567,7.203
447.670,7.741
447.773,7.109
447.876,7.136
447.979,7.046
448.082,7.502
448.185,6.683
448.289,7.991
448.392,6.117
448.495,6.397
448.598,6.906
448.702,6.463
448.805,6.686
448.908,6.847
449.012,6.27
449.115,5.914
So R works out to 0.198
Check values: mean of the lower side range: 6.37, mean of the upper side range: 7.13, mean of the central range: 6.05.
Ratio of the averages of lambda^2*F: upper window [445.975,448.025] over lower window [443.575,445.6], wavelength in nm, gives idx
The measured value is 1.1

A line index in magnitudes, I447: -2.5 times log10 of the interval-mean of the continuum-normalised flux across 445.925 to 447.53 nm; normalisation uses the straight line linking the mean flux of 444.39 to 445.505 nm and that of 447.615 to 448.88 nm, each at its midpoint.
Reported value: 0.05 mag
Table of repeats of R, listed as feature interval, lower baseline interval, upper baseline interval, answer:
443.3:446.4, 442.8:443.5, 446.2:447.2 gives 0.04 nm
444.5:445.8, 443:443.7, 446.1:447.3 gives -0.01 nm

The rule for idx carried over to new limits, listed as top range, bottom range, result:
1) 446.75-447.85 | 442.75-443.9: 1.12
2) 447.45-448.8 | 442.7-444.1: 1.14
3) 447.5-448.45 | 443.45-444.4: 1.15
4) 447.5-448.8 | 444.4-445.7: 1.13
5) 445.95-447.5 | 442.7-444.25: 1.03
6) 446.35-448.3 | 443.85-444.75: 1.09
